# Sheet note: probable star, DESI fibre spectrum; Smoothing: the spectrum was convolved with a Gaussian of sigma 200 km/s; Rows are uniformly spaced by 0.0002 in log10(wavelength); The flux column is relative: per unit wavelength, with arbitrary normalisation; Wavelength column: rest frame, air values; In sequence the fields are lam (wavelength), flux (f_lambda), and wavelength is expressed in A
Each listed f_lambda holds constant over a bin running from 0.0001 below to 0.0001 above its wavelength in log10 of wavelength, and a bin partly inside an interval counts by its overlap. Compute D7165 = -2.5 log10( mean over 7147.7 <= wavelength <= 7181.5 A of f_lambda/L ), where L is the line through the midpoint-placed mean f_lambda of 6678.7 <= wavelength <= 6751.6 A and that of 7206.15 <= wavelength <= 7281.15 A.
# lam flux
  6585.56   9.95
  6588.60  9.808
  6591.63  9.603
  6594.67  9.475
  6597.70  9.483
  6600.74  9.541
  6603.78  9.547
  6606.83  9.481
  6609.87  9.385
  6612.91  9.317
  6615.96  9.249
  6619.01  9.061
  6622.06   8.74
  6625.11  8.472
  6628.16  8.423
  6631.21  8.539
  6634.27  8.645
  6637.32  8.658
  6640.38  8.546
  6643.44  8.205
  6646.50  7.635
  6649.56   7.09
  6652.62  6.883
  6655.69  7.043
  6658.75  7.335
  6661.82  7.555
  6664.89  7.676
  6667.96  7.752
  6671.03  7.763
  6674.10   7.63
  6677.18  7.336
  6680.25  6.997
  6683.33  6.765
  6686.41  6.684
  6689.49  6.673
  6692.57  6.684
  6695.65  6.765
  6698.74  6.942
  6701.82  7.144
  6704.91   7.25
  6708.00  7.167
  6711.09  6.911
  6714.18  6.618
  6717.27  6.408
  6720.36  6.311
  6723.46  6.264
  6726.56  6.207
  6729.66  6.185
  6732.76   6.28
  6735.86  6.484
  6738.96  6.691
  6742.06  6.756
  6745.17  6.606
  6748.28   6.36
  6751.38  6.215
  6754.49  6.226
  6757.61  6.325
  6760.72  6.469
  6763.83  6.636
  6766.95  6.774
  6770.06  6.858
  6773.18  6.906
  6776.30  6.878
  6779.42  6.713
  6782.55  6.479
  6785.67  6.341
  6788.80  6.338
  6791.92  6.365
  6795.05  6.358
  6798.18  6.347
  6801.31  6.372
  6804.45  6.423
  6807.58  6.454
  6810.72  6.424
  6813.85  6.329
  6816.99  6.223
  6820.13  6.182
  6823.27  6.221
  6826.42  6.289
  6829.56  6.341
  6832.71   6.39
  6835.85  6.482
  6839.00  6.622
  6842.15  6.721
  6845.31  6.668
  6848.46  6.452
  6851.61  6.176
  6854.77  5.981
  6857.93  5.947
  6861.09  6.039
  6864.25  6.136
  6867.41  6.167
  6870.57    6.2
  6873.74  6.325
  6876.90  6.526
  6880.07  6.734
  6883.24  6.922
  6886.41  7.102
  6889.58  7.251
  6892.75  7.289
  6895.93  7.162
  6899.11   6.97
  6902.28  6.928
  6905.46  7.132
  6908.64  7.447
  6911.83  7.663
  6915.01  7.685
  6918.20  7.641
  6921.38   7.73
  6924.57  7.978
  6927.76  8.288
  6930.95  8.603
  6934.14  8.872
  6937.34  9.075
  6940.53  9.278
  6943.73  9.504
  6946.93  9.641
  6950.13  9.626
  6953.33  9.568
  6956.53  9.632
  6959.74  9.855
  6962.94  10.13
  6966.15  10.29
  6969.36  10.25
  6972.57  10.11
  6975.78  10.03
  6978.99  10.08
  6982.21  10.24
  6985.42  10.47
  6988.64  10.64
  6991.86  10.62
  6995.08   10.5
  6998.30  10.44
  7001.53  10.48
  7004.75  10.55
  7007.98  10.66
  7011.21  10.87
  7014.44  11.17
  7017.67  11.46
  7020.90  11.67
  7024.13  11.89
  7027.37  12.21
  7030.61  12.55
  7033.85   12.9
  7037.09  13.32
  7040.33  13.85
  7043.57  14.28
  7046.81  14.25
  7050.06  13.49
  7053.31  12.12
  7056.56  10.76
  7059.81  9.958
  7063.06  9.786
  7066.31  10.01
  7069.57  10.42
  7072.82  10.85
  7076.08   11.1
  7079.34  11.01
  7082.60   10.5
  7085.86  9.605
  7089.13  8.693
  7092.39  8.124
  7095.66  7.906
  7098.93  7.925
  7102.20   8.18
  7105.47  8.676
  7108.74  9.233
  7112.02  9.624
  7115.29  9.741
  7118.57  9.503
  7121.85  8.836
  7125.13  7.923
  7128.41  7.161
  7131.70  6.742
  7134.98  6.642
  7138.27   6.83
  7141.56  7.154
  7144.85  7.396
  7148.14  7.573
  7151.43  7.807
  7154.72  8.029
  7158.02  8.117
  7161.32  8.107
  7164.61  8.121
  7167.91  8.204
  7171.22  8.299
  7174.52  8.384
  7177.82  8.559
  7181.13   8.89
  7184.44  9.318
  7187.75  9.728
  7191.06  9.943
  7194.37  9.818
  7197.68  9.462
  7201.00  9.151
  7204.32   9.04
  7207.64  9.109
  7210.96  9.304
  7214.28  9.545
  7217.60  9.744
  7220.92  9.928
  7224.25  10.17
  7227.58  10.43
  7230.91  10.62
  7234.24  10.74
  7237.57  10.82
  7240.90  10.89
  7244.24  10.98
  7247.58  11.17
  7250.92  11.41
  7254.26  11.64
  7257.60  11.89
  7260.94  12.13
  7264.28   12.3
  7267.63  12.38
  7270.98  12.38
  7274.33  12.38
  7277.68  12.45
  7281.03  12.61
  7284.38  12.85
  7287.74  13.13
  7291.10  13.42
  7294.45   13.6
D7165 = 0.26 mag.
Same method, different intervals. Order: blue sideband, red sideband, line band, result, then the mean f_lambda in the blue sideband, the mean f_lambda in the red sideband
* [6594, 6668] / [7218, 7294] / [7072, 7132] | 0.20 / 8.47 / 11.7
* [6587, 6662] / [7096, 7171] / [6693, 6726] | 0.26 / 8.65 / 8.07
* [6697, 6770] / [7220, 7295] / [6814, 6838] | 0.19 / 6.58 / 11.7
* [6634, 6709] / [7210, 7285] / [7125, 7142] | 0.44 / 7.37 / 11.3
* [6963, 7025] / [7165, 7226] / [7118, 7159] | 0.25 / 10.6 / 9.23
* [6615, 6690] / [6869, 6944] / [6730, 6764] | 0.20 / 7.82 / 7.57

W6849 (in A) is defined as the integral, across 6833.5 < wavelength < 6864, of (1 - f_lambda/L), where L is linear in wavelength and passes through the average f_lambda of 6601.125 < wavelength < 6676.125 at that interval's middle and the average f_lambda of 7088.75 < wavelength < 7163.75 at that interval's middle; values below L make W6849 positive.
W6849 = 6.9 A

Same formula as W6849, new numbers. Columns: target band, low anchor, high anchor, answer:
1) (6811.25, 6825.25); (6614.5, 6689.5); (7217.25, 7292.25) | 4.1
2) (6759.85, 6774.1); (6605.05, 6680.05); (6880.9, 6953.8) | 2.4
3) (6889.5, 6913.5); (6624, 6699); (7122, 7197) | 1.9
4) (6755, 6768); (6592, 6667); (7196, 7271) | 3.6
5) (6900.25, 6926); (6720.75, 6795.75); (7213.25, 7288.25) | 1.7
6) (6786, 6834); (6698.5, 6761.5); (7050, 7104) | 6.5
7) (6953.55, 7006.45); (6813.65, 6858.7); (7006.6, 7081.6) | -0.9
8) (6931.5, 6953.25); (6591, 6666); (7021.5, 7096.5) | 2.6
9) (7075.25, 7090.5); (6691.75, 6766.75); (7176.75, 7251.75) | -1.9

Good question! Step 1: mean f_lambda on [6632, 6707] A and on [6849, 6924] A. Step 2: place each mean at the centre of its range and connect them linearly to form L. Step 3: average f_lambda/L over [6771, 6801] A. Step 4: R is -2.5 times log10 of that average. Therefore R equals 0.093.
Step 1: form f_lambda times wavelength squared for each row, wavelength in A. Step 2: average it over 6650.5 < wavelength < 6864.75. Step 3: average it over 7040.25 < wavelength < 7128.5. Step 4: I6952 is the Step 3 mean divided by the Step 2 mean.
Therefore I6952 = 1.7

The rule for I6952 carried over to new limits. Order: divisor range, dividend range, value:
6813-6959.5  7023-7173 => 1.40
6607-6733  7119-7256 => 1.41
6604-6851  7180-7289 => 1.78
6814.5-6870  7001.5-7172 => 1.67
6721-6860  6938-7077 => 1.82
